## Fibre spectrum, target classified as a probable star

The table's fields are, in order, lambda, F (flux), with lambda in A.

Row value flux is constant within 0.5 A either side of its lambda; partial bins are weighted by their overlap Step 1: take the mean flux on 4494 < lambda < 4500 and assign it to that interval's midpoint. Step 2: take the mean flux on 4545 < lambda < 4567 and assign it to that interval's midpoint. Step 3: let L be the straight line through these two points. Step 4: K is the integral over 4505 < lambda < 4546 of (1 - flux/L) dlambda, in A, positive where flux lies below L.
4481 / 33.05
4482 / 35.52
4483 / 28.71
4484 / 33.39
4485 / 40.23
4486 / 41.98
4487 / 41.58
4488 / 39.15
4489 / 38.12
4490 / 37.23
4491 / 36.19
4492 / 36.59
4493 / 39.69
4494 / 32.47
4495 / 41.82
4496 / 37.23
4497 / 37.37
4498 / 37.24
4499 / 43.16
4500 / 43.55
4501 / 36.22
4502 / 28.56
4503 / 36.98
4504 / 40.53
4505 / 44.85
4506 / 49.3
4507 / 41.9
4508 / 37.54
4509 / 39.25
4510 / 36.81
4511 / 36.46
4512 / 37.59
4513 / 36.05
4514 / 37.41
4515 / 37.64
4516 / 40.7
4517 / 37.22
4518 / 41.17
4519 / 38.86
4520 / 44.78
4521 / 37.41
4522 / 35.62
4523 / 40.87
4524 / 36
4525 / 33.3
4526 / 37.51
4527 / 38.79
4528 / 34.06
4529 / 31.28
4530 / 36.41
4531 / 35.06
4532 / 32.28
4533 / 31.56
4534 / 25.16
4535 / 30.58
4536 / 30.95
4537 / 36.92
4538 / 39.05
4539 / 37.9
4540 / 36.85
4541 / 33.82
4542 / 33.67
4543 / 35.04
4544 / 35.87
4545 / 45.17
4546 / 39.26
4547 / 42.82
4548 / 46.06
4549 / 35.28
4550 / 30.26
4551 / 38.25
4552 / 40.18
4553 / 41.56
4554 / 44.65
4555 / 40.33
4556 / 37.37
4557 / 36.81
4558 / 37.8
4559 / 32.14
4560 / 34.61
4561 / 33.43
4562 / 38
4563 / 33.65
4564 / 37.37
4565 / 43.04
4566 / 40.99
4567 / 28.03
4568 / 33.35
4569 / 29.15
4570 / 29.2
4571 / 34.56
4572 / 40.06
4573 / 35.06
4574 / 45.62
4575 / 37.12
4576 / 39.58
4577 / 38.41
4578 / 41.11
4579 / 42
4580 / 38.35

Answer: 1.8 A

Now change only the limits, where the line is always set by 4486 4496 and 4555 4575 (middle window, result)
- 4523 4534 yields 0.8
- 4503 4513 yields -0.6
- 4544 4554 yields -1.0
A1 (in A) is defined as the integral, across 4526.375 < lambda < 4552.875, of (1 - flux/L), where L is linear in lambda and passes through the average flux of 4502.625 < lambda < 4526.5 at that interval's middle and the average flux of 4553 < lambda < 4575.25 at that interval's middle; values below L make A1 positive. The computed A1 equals 1.3 A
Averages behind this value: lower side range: 39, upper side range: 36.6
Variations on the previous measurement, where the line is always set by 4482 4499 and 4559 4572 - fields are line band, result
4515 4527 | -0.7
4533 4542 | 0.5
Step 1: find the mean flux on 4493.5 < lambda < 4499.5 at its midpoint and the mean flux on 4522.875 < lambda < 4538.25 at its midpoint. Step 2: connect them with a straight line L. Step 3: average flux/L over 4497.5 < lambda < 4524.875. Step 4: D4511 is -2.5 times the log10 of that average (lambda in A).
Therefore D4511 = -0.07 mag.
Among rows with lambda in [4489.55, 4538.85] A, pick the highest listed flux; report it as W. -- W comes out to 49.3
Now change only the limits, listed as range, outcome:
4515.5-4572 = 46.06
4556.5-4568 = 43.04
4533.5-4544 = 39.05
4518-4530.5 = 44.78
